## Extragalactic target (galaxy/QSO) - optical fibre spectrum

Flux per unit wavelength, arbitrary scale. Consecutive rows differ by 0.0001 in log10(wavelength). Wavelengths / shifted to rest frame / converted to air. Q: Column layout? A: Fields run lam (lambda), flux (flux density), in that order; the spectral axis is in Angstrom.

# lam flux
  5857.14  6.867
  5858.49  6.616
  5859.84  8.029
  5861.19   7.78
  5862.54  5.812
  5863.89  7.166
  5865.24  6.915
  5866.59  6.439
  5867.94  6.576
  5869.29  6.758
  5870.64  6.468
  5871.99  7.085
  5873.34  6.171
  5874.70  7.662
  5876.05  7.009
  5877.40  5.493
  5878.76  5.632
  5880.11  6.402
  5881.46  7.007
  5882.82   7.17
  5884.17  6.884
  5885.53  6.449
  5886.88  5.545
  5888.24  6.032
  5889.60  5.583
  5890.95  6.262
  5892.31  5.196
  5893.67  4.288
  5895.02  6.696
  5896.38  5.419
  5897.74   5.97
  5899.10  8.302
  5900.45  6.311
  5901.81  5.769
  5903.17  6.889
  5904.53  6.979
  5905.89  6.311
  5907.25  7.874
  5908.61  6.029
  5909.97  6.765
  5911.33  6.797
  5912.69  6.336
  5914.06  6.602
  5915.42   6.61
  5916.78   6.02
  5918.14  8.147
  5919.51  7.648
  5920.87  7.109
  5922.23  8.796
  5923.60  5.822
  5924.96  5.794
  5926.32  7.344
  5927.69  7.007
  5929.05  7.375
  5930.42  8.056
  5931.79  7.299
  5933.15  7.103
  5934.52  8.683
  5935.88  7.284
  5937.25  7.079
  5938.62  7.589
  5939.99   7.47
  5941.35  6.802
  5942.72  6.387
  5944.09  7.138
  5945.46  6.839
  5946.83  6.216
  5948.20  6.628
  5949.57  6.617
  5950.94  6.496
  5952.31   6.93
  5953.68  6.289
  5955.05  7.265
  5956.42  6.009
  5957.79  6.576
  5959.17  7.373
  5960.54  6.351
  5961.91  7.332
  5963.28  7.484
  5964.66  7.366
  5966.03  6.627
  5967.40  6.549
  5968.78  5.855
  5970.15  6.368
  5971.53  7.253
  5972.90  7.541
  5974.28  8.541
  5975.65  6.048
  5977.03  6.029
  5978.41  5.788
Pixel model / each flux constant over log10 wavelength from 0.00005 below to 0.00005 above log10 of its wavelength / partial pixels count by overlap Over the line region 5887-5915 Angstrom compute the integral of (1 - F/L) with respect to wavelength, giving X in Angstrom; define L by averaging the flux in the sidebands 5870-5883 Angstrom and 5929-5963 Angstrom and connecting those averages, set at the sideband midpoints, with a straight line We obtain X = 1.79 Angstrom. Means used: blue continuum 6.59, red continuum 7.01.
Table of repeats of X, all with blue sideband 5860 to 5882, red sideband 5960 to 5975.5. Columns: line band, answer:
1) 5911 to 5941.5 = -1.38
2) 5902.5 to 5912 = -0.01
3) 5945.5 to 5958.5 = 0.70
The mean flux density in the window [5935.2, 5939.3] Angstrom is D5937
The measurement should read 7.31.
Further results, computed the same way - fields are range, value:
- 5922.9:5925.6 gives 5.82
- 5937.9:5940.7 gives 7.52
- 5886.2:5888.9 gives 5.79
